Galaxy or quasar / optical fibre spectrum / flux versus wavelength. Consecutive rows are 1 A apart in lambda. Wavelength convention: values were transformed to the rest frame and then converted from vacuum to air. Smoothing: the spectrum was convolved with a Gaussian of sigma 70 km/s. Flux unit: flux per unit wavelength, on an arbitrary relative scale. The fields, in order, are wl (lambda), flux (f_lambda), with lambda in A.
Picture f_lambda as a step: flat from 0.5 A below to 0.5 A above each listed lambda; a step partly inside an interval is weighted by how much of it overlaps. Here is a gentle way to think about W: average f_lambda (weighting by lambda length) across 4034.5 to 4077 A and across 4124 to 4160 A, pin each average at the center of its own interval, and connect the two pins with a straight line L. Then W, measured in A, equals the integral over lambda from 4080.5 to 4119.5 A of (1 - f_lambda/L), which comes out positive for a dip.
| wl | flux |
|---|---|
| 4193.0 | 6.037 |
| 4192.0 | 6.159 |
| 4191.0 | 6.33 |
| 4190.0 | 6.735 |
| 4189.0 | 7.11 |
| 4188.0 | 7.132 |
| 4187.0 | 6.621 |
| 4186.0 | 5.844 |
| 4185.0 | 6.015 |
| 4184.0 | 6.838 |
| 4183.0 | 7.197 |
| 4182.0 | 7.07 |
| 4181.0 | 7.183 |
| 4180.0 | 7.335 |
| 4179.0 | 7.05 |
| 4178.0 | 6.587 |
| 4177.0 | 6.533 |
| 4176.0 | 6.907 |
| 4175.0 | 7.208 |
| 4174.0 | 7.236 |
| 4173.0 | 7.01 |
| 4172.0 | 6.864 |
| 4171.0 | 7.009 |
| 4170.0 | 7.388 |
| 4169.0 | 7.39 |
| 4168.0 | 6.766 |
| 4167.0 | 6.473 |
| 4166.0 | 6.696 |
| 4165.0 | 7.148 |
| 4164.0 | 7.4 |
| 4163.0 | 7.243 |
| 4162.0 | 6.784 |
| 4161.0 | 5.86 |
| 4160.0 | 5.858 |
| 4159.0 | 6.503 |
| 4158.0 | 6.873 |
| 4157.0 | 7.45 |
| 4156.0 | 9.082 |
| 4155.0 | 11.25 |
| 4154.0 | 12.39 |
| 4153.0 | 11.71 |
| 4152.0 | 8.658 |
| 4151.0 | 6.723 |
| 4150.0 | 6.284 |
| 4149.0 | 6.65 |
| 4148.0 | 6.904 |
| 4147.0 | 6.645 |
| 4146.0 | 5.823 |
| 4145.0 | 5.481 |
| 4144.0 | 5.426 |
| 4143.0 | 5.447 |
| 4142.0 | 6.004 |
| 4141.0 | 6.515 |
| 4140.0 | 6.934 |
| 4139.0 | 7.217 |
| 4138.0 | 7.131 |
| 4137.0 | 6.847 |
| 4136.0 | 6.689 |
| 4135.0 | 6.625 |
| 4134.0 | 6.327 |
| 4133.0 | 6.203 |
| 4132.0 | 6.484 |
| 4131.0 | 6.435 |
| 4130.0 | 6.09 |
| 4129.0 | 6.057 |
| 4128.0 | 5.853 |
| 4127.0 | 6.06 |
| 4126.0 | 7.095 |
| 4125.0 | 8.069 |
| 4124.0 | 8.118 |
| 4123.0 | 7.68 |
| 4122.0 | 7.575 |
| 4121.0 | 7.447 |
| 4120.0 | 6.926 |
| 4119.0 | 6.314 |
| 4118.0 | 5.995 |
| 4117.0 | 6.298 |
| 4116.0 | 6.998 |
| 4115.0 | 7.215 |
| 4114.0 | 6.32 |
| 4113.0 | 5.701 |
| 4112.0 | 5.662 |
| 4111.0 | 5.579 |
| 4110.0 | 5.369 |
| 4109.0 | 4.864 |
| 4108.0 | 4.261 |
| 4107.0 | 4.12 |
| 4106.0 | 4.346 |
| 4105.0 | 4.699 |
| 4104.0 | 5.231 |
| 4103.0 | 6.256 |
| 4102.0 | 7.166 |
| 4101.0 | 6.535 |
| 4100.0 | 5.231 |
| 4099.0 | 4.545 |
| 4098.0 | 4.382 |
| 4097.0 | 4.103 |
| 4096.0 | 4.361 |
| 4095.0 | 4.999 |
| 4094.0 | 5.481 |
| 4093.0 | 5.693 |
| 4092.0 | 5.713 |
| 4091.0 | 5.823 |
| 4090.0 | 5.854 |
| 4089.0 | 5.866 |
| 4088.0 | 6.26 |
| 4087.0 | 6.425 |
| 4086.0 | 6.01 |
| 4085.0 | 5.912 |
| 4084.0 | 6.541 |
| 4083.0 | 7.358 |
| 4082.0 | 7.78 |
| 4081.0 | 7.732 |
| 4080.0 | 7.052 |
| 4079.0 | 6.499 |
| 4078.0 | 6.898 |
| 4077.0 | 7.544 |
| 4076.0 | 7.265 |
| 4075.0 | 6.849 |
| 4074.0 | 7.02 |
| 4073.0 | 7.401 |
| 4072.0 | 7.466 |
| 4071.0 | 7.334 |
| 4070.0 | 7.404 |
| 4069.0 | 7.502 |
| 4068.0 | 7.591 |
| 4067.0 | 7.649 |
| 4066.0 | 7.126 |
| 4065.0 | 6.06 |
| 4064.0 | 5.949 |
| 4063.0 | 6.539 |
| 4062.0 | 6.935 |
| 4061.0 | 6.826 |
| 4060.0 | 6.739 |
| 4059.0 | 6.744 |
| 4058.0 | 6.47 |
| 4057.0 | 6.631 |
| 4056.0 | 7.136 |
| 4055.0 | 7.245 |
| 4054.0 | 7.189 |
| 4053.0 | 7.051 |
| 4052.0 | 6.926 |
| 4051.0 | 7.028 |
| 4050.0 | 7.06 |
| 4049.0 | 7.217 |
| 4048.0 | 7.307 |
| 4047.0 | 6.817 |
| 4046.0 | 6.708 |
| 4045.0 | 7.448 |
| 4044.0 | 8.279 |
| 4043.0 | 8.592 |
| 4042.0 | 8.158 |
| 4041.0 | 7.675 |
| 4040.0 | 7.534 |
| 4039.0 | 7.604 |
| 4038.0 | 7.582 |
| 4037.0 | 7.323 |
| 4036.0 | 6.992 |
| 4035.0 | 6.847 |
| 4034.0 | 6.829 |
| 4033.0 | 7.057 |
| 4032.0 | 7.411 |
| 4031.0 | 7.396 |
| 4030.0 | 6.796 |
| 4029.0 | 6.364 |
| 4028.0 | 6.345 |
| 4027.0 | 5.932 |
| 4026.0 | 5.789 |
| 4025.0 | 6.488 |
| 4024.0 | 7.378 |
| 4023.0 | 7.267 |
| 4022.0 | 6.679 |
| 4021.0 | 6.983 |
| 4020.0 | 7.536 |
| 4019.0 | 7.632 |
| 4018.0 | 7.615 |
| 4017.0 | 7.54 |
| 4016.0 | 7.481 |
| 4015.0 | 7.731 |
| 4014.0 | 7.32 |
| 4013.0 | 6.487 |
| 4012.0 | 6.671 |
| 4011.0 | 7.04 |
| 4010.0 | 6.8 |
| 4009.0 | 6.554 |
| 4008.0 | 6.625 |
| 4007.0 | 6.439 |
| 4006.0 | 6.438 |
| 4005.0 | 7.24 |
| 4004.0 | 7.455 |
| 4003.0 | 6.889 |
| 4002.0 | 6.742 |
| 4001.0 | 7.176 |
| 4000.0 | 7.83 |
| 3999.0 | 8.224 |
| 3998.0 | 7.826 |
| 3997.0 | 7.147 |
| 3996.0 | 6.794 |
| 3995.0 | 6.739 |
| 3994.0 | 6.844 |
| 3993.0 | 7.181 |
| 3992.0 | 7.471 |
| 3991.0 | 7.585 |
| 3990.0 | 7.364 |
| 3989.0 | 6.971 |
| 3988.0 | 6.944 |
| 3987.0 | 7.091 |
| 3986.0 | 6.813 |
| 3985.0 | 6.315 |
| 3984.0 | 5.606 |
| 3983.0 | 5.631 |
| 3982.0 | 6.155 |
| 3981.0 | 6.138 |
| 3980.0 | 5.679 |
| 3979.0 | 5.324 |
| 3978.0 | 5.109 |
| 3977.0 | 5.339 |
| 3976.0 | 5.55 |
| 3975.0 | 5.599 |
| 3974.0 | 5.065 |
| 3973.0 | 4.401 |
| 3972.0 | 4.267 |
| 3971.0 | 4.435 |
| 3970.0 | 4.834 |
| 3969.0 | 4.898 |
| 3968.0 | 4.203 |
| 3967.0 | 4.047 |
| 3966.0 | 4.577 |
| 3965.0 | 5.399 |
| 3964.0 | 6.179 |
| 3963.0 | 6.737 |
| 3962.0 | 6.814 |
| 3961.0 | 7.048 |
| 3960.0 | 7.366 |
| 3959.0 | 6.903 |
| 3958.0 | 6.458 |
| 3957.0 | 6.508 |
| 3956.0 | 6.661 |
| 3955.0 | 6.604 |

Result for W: 7.4 A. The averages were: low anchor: 7.18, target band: 5.77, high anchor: 7.08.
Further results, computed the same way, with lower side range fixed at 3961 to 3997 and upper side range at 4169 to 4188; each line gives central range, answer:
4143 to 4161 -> -1.98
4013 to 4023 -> -2.00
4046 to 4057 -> -1.37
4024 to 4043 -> -2.66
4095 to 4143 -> 3.69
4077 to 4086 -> -0.73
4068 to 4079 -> -1.48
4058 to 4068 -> -0.67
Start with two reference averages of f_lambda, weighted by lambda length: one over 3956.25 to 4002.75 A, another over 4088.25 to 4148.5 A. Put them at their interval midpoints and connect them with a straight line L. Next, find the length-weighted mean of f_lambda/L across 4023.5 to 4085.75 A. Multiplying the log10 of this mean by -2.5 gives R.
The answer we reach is -0.16 mag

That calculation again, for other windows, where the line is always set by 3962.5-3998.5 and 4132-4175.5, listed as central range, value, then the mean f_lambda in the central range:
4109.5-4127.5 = 0.03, 6.69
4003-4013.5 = -0.11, 6.78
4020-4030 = -0.07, 6.64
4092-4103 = 0.26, 5.32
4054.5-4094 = -0.03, 6.77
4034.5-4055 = -0.16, 7.36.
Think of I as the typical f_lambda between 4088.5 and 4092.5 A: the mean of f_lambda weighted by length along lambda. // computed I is 5.81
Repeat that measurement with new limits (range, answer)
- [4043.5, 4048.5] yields 7.31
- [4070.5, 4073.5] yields 7.4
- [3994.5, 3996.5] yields 6.77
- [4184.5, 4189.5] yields 6.54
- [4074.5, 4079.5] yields 7.01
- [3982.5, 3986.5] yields 6.09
